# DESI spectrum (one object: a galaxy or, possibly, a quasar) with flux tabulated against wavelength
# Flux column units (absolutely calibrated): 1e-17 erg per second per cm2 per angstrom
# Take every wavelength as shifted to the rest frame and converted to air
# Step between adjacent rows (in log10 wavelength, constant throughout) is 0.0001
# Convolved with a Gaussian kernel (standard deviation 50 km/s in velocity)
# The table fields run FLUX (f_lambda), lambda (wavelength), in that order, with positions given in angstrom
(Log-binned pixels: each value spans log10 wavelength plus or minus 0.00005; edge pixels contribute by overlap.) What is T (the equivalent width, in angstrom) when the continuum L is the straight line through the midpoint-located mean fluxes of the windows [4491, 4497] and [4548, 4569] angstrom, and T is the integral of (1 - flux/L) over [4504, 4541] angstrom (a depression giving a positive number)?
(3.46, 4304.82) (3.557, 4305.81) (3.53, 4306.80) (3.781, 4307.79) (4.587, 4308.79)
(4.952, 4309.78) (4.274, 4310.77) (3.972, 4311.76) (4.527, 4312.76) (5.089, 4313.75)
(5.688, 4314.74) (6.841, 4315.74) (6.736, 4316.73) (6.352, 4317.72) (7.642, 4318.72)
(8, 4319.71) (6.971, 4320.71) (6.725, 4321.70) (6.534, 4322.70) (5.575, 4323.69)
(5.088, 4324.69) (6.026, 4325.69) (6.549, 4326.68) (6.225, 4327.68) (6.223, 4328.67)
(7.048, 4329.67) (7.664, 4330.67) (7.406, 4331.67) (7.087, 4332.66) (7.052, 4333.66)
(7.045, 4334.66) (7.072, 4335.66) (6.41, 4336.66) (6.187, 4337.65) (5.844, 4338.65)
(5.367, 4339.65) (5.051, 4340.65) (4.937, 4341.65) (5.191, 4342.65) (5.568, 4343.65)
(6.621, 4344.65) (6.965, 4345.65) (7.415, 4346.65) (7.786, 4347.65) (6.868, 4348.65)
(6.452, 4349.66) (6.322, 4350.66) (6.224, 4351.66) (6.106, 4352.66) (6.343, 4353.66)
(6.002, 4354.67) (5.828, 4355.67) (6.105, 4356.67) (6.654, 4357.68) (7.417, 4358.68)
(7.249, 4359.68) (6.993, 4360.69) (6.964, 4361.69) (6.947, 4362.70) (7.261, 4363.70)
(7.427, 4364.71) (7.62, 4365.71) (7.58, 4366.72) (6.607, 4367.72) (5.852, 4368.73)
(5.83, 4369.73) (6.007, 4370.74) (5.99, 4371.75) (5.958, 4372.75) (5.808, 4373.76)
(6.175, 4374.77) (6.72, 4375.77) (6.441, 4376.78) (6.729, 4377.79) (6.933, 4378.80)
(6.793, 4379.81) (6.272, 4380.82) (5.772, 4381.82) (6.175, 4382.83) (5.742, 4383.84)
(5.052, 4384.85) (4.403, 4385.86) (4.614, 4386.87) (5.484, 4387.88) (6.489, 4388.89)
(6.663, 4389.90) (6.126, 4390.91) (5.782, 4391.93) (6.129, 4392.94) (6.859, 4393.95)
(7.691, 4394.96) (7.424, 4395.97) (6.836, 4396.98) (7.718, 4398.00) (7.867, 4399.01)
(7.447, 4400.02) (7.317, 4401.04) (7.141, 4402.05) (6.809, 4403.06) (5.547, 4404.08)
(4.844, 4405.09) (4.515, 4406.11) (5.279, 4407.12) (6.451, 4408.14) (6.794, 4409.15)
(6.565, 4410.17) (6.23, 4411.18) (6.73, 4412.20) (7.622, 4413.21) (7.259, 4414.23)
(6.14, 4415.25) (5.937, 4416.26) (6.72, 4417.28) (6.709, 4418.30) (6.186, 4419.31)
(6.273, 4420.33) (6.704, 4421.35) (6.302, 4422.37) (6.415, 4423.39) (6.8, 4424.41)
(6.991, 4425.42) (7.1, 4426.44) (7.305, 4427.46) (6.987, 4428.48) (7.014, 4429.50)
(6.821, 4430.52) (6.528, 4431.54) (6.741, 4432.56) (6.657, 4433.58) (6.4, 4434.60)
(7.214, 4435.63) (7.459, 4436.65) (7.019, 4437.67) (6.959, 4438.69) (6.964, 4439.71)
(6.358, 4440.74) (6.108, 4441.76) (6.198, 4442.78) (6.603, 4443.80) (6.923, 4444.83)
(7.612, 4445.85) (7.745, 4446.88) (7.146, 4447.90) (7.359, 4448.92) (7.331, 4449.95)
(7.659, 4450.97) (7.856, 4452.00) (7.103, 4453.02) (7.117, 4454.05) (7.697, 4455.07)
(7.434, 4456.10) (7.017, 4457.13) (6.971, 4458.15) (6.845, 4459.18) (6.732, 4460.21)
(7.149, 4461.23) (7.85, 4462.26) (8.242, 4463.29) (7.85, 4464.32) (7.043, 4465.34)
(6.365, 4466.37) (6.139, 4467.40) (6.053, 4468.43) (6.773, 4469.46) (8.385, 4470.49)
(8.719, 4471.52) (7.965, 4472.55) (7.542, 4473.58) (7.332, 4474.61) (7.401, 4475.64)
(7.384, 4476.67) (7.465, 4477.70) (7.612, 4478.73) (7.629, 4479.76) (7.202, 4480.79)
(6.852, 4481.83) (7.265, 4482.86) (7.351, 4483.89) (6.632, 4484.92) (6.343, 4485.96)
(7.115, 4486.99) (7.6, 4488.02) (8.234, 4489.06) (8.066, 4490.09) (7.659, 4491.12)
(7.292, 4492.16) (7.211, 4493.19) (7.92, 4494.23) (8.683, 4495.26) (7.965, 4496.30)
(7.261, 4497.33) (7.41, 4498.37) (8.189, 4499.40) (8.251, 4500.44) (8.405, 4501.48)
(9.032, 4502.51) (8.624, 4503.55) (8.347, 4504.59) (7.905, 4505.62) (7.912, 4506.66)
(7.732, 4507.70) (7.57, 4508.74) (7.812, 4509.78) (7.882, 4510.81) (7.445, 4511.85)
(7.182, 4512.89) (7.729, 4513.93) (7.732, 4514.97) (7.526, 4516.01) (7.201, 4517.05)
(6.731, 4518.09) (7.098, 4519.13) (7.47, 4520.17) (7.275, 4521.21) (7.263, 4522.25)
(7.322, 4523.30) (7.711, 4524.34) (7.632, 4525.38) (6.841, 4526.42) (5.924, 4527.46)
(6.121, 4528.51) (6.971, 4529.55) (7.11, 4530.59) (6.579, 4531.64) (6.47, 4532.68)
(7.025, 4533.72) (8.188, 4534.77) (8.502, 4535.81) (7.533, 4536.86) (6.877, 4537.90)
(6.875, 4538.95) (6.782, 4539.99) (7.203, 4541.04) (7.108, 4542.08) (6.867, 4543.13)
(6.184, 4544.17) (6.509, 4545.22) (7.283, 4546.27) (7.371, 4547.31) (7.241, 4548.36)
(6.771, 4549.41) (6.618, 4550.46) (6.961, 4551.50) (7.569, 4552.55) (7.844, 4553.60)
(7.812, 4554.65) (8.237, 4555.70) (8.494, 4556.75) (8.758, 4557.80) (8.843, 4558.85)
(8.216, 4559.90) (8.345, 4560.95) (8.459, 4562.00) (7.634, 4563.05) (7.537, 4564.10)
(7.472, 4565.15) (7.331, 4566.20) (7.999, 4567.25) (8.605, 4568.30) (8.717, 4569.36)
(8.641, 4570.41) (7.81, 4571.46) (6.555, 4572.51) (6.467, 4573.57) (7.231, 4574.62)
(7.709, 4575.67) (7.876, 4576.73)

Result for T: 2.3 angstrom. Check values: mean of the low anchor 7.78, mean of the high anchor 7.85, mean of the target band 7.32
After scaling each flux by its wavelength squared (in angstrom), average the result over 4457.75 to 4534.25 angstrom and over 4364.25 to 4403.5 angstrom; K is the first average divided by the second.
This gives 1.2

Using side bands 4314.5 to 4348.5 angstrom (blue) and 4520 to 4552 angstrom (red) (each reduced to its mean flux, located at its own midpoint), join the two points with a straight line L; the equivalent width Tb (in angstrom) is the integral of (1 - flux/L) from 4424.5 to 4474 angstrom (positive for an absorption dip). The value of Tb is -2.2 angstrom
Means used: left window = 6.51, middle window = 7.12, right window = 7.05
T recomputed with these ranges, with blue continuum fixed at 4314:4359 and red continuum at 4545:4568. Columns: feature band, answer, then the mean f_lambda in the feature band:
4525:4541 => 1.2 angstrom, 7.03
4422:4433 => 0.2 angstrom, 6.83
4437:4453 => 0.0 angstrom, 7.06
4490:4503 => -1.0 angstrom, 7.95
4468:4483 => -0.4 angstrom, 7.45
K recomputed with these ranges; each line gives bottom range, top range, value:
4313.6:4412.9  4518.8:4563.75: 1.24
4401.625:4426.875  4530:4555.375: 1.18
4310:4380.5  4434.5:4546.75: 1.22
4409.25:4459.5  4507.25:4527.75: 1.11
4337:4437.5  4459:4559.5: 1.21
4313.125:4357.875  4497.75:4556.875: 1.26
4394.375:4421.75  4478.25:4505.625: 1.21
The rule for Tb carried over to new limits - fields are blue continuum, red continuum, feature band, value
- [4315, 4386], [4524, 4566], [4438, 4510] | -4.0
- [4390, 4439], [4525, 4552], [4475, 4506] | -3.7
